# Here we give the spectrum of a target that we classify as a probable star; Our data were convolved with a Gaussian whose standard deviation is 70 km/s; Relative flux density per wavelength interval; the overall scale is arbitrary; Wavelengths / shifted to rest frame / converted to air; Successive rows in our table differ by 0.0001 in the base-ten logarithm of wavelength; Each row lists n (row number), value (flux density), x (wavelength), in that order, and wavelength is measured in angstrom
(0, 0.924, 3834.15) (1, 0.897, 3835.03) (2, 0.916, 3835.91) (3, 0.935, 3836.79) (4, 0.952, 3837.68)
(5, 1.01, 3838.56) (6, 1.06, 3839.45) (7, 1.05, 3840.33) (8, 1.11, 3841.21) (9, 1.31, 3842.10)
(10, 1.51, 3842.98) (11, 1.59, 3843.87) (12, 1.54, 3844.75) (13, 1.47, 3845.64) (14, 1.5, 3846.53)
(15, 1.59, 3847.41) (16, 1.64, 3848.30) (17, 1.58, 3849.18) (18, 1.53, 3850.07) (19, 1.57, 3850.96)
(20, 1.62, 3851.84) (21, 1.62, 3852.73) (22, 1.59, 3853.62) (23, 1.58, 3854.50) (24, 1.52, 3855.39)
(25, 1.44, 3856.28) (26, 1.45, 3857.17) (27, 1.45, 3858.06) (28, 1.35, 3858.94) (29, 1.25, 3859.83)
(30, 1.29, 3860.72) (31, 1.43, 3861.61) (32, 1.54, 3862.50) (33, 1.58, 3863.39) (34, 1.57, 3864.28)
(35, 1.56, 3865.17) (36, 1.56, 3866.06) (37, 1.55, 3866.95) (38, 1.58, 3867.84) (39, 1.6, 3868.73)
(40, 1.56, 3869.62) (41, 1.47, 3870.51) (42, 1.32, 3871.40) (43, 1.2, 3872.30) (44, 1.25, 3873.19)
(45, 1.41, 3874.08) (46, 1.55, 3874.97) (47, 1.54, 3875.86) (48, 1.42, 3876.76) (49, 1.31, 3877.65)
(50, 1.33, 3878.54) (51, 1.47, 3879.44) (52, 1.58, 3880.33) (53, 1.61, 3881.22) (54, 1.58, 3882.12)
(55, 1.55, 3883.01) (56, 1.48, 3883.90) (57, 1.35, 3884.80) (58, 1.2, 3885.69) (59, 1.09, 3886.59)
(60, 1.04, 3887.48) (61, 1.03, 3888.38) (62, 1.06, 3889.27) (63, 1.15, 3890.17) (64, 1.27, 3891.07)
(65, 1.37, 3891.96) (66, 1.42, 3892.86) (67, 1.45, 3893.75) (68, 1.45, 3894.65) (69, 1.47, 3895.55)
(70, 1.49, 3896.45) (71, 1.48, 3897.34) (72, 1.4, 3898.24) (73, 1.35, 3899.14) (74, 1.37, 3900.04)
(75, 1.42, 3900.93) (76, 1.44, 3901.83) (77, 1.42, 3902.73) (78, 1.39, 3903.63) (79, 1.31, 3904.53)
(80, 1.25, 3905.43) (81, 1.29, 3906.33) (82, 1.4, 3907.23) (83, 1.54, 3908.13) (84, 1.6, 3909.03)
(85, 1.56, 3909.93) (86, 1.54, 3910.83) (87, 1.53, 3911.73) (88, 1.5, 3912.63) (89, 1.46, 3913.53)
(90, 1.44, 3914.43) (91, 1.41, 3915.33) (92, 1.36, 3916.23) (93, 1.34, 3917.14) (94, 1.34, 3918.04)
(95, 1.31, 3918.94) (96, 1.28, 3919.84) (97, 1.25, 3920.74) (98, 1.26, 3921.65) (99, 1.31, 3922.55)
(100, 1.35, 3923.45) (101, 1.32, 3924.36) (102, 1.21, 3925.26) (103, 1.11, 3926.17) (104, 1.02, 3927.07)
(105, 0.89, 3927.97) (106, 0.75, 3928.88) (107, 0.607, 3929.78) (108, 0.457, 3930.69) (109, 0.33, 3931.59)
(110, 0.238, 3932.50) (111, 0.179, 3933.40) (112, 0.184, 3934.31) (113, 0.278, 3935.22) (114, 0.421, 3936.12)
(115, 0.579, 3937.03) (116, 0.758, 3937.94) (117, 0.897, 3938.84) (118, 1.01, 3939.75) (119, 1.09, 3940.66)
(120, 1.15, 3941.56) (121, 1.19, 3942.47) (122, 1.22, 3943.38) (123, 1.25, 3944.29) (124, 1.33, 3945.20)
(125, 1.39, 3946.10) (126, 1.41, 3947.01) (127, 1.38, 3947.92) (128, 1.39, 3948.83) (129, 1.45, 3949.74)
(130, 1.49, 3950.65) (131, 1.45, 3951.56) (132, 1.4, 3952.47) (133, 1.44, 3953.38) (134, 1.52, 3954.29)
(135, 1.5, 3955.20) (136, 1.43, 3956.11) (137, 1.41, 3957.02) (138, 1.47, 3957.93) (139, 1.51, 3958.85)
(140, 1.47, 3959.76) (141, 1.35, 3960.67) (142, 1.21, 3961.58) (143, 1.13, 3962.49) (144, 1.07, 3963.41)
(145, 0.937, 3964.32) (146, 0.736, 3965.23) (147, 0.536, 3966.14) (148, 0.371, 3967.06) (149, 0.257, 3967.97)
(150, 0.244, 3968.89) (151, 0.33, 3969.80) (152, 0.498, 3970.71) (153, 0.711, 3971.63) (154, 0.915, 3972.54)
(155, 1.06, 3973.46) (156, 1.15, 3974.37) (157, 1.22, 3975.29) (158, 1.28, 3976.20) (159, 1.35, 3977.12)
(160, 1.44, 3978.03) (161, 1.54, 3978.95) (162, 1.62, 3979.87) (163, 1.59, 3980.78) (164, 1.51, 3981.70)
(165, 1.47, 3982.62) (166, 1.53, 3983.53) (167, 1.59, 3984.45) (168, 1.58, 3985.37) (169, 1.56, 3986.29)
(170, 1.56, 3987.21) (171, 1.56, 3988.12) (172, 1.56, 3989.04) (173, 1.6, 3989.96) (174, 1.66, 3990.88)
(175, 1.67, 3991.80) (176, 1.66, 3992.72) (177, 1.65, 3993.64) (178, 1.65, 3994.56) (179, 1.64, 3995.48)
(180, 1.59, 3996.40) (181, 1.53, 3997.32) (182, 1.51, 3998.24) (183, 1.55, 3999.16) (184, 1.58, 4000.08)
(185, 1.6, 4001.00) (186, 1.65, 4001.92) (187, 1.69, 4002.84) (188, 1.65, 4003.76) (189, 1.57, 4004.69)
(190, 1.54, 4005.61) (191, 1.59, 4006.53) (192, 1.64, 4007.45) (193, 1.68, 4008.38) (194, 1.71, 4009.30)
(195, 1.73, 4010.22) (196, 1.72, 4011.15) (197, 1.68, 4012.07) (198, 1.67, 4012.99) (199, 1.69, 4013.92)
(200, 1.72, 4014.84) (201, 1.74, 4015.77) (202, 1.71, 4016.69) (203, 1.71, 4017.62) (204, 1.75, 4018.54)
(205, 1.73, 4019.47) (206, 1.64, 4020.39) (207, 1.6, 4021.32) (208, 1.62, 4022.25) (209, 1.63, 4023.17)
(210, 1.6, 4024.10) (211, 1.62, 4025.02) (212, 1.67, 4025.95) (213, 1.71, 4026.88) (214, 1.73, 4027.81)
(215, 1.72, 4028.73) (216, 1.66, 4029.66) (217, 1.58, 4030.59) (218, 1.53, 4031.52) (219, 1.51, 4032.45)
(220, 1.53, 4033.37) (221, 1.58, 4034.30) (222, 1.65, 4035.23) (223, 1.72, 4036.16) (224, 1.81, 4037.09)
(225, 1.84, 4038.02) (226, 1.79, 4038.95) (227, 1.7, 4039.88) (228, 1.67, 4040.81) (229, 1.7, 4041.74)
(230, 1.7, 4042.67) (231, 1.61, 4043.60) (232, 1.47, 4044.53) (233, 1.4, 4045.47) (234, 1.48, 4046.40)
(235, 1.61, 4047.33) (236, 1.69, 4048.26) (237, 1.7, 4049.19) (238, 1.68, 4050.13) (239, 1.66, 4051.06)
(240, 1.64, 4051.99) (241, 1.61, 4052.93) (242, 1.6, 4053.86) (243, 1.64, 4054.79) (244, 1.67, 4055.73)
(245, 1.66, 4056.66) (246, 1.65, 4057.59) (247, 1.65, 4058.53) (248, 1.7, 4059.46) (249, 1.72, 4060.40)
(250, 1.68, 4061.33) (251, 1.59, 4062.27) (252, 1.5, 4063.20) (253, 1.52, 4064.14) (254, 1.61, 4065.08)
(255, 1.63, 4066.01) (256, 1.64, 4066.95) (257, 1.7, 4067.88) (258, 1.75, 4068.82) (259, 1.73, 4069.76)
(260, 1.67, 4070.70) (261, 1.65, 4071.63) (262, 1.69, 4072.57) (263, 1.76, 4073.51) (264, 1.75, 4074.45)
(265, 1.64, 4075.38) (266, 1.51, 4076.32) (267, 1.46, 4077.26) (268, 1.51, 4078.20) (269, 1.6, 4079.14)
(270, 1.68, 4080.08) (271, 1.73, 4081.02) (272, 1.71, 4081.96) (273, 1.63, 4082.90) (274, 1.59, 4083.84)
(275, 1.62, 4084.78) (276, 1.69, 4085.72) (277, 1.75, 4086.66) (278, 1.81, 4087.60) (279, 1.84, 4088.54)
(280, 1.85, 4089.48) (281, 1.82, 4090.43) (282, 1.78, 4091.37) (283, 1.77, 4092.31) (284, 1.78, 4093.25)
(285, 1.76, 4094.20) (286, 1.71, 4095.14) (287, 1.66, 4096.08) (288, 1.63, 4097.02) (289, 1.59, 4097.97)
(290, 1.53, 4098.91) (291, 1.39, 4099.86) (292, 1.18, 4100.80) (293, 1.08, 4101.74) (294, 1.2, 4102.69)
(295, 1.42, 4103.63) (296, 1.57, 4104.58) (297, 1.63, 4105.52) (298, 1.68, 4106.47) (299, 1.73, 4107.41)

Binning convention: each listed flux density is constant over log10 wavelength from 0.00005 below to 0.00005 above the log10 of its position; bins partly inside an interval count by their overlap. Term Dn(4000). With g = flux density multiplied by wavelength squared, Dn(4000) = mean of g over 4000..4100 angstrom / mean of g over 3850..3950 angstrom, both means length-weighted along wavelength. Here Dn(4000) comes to 1.4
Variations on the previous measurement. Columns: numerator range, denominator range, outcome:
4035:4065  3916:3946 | 1.84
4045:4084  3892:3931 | 1.34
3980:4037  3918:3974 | 1.66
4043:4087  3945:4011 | 1.25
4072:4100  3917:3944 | 2.00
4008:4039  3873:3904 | 1.30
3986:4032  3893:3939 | 1.49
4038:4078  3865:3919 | 1.27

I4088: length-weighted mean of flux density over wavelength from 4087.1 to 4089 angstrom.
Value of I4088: 1.83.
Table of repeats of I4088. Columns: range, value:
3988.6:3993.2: 1.63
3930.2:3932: 0.399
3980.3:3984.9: 1.54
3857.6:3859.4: 1.4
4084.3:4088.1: 1.72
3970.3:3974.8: 0.869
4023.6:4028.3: 1.67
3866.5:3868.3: 1.57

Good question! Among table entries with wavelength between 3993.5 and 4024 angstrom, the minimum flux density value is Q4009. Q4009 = 1.51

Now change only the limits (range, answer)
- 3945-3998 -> 0.244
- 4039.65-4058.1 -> 1.4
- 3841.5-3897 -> 1.03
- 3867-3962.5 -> 0.179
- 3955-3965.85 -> 0.736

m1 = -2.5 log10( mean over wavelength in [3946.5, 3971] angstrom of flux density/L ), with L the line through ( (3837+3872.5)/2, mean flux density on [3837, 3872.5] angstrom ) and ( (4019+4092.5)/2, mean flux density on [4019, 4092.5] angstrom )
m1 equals 0.34 mag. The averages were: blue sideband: 1.44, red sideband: 1.66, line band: 1.13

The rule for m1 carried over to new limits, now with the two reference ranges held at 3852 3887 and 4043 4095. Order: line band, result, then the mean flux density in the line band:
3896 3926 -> 0.083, 1.39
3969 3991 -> 0.200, 1.31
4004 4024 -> -0.043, 1.67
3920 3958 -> 0.394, 1.06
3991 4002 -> -0.014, 1.61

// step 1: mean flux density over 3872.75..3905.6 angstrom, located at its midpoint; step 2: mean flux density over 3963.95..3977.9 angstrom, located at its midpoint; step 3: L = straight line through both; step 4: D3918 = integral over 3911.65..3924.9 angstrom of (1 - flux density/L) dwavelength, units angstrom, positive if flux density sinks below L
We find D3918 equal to -2.2 angstrom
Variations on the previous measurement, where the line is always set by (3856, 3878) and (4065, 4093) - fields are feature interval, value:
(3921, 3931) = 3.15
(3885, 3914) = 2.34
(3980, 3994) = 0.01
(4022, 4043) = -0.36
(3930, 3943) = 7.65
